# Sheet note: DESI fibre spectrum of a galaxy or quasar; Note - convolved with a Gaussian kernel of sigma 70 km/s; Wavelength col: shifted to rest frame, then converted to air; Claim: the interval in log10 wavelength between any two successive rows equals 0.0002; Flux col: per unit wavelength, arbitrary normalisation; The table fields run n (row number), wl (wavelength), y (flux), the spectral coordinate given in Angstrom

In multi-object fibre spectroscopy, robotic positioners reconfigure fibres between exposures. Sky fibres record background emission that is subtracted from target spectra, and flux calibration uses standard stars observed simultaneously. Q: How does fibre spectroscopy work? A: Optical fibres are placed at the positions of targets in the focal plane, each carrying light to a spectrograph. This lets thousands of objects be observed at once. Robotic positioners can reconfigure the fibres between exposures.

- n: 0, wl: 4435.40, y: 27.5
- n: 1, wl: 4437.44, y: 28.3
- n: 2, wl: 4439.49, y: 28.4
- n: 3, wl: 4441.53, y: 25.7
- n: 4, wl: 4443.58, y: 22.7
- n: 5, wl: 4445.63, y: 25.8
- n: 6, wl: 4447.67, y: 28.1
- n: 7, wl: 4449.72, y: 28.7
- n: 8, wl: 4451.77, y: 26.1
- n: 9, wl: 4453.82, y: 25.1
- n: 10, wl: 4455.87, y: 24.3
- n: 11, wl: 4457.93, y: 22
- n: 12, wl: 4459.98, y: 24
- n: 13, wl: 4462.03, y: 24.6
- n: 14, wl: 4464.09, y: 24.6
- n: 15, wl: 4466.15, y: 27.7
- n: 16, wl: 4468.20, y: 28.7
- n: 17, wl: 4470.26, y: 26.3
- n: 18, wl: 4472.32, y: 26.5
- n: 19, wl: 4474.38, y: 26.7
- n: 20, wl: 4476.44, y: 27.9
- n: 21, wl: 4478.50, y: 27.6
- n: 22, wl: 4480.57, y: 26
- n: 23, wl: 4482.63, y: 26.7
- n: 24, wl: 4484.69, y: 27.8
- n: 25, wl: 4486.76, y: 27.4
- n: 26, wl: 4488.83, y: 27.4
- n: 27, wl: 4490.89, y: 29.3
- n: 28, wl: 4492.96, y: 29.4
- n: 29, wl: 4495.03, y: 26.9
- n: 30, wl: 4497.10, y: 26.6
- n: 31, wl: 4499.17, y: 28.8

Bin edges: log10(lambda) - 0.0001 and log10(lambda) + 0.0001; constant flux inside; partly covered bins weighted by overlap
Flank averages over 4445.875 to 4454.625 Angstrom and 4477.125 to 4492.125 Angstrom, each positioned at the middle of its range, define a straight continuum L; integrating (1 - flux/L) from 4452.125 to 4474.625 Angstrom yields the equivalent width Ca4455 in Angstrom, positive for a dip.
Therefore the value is 1.4 Angstrom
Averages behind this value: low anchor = 27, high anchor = 27.5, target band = 25.5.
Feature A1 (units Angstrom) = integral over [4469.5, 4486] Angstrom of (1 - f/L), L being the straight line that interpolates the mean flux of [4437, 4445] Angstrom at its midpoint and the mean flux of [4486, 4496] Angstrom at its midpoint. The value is 0.4 Angstrom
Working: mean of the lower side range 26.1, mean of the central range 27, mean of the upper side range 28.1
